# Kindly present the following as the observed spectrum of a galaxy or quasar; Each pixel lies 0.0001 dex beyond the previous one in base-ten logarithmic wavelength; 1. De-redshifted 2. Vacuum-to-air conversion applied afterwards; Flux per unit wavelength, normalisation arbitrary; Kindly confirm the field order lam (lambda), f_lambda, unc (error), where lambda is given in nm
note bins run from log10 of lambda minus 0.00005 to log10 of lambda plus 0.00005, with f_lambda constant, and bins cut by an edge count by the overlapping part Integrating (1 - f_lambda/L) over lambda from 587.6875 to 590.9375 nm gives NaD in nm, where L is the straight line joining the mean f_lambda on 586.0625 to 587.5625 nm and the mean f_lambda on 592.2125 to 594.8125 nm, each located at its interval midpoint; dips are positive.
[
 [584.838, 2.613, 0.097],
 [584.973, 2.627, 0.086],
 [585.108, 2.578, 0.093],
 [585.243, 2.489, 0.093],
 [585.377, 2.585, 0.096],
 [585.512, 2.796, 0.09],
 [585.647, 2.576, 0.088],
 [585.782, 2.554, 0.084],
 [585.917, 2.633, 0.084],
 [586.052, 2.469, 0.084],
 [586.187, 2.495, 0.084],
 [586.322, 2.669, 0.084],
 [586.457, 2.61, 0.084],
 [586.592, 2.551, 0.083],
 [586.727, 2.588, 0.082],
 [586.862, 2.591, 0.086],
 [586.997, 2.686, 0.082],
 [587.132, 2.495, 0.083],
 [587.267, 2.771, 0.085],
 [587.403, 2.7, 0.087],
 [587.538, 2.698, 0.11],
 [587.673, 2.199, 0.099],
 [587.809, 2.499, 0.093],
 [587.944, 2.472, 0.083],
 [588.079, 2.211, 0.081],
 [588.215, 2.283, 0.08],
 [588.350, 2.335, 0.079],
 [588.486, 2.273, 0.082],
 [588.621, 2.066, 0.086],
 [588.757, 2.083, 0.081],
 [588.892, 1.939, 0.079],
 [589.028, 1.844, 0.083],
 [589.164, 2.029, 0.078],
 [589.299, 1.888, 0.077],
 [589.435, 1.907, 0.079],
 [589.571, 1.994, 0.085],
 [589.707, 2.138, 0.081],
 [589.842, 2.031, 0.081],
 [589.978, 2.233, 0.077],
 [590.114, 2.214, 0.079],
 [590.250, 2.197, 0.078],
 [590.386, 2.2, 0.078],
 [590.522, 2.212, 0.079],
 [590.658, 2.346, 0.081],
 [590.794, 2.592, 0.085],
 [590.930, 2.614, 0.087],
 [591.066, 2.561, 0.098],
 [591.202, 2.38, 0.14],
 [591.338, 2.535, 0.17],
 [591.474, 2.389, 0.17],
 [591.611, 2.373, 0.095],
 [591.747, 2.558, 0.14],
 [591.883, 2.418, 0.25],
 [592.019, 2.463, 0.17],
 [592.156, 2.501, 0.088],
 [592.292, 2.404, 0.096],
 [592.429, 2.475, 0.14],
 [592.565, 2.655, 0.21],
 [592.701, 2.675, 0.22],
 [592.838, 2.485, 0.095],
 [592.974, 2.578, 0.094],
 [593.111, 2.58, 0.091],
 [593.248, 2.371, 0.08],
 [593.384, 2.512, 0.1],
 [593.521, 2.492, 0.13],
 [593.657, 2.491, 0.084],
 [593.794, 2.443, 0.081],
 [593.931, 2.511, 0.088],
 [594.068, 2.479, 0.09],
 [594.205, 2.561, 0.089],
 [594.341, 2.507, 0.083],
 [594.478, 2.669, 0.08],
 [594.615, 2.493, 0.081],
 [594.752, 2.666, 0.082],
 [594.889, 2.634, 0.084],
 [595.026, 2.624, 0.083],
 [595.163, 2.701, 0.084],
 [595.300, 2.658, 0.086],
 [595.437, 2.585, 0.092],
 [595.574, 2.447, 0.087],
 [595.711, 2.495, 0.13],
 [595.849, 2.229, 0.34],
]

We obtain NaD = 0.50 nm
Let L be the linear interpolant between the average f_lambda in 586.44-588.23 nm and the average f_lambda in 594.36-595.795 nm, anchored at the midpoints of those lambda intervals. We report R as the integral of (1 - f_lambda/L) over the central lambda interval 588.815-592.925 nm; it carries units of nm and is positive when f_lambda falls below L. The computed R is 0.40 nm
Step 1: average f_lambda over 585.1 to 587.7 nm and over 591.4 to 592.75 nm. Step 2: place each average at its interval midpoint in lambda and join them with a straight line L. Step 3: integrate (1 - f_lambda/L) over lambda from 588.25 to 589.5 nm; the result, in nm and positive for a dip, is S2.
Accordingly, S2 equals 0.25 nm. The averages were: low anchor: 2.59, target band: 2.05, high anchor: 2.49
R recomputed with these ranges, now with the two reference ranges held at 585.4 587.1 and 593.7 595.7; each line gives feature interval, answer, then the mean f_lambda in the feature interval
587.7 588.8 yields 0.13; 2.28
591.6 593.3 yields 0.04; 2.51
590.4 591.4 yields 0.05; 2.45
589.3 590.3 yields 0.19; 2.09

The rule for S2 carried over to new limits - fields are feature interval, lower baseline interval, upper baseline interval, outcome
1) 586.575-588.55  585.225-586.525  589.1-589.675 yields -0.17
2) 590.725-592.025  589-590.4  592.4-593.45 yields -0.10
